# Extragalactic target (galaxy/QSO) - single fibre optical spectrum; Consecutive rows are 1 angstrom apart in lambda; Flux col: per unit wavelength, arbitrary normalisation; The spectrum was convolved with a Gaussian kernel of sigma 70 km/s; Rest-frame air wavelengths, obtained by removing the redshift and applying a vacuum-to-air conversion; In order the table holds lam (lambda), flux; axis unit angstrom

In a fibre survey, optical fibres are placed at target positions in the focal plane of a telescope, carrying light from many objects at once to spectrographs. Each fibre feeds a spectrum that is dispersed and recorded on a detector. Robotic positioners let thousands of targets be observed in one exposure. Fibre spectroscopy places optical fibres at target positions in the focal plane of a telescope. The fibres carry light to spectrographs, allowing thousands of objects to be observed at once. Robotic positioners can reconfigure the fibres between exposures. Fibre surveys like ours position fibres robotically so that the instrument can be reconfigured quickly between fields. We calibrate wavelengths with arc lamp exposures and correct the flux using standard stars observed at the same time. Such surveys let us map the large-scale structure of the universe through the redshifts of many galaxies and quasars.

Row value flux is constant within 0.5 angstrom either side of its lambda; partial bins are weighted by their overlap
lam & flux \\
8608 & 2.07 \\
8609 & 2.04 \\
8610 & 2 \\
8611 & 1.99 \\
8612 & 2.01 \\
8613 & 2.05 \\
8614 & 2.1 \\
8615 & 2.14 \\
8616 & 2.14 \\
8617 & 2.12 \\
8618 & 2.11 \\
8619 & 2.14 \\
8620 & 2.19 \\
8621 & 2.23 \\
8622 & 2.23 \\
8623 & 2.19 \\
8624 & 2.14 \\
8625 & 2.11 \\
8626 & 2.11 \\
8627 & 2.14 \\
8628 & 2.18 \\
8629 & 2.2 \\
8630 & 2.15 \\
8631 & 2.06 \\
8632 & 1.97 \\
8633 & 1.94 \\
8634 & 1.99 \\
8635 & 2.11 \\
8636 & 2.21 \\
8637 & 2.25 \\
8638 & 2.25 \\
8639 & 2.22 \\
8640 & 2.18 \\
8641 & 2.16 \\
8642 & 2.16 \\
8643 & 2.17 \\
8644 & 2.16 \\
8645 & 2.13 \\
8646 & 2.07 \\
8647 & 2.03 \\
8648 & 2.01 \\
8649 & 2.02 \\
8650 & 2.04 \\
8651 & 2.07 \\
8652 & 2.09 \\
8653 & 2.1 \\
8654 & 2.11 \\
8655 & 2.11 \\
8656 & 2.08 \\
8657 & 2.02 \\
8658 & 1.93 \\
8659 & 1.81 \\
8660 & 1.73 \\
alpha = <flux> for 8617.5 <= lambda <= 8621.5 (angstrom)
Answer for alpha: 2.17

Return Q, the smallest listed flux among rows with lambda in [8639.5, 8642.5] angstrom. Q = 2.16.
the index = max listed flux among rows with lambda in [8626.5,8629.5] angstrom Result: 2.2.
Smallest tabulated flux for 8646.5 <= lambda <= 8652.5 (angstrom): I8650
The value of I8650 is 2.01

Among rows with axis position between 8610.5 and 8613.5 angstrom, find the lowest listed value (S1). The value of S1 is 1.99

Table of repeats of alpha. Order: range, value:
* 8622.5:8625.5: 2.15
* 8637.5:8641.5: 2.2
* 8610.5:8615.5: 2.06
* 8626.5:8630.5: 2.17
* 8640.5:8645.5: 2.16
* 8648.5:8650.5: 2.03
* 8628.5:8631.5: 2.14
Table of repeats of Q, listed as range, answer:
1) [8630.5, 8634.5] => 1.94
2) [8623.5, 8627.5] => 2.11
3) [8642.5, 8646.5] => 2.07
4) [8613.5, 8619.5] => 2.1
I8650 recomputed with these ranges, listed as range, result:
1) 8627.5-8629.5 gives 2.18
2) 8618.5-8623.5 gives 2.14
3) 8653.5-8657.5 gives 2.02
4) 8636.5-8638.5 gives 2.25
